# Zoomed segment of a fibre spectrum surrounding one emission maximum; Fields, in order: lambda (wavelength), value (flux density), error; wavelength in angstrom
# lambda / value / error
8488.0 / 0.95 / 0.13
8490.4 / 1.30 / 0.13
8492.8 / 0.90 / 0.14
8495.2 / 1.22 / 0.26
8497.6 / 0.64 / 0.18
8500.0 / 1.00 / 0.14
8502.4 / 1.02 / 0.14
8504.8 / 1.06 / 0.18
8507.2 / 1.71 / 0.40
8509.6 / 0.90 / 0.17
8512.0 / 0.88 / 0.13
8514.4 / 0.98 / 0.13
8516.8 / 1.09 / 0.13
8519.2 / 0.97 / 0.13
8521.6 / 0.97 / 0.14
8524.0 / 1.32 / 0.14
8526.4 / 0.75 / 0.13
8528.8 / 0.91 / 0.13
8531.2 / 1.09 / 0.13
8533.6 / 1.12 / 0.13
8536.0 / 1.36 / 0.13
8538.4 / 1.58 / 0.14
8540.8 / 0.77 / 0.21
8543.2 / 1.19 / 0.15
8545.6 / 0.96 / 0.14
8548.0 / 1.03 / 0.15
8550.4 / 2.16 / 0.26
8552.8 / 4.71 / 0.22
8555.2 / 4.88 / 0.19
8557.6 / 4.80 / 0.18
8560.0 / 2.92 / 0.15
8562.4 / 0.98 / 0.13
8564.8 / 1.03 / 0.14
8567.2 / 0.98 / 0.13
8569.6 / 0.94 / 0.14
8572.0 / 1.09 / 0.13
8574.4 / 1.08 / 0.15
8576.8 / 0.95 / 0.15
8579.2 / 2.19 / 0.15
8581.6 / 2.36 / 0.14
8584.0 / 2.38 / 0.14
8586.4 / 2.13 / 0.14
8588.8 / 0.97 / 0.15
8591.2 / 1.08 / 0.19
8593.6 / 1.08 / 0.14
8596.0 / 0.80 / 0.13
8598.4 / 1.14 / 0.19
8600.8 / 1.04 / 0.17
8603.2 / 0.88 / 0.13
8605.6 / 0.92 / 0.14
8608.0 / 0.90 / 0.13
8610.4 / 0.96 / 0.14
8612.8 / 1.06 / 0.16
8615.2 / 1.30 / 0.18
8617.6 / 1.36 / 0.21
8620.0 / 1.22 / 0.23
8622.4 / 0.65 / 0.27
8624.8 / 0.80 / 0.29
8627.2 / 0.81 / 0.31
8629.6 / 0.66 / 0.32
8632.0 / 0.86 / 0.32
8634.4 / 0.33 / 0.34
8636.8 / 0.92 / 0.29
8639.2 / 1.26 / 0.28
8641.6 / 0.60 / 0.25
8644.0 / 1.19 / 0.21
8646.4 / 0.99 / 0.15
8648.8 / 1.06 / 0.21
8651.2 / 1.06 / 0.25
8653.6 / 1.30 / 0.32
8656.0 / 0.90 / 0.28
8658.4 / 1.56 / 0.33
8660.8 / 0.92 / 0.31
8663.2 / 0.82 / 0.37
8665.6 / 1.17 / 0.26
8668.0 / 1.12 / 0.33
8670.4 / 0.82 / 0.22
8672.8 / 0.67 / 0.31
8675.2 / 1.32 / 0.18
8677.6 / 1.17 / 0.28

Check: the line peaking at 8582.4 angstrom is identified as [N II]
